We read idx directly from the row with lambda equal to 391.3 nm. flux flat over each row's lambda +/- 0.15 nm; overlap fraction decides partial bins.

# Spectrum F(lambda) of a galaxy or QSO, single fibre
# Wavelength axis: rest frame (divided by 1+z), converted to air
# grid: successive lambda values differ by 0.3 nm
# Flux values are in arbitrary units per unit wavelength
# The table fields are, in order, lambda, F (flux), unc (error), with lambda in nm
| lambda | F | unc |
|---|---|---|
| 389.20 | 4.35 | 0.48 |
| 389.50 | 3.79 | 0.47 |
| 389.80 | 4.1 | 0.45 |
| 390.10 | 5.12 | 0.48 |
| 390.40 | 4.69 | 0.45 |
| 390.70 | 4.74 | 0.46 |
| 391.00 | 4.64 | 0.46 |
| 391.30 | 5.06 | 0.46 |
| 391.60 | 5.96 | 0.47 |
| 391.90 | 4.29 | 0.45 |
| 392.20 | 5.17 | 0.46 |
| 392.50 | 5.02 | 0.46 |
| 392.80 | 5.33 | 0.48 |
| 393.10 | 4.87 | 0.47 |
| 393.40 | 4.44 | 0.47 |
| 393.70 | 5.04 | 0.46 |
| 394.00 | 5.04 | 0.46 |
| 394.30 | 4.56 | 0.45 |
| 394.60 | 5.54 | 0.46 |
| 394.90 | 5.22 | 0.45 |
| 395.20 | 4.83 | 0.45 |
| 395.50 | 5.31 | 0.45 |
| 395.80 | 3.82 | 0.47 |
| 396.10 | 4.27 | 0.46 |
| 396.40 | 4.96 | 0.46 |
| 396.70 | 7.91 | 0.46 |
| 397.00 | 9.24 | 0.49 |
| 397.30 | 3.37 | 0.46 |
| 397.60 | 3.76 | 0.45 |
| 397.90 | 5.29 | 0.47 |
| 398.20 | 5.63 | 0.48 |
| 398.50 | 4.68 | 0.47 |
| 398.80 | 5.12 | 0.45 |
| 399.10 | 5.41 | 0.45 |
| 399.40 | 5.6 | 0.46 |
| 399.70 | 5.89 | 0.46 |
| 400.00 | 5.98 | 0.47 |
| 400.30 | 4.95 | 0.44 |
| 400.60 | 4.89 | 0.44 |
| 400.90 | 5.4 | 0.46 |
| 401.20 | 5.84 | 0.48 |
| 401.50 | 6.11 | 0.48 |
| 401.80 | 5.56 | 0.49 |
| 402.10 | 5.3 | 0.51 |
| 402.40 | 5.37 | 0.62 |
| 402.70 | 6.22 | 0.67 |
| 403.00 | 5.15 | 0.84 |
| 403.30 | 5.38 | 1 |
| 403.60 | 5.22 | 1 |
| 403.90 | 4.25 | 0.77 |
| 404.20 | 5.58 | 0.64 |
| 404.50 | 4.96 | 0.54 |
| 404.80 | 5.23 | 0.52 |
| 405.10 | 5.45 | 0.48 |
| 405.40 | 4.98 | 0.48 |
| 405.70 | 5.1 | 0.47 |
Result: 5.06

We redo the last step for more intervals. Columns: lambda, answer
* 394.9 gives 5.22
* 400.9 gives 5.4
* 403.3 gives 5.38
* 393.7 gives 5.04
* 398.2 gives 5.63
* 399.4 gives 5.6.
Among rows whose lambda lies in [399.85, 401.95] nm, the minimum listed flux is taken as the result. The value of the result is 4.89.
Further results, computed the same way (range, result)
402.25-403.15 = 5.15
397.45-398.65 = 3.76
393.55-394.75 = 4.56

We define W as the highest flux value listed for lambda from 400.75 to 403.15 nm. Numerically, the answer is 6.22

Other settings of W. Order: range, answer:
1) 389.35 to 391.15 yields 5.12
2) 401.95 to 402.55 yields 5.37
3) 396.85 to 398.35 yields 9.24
